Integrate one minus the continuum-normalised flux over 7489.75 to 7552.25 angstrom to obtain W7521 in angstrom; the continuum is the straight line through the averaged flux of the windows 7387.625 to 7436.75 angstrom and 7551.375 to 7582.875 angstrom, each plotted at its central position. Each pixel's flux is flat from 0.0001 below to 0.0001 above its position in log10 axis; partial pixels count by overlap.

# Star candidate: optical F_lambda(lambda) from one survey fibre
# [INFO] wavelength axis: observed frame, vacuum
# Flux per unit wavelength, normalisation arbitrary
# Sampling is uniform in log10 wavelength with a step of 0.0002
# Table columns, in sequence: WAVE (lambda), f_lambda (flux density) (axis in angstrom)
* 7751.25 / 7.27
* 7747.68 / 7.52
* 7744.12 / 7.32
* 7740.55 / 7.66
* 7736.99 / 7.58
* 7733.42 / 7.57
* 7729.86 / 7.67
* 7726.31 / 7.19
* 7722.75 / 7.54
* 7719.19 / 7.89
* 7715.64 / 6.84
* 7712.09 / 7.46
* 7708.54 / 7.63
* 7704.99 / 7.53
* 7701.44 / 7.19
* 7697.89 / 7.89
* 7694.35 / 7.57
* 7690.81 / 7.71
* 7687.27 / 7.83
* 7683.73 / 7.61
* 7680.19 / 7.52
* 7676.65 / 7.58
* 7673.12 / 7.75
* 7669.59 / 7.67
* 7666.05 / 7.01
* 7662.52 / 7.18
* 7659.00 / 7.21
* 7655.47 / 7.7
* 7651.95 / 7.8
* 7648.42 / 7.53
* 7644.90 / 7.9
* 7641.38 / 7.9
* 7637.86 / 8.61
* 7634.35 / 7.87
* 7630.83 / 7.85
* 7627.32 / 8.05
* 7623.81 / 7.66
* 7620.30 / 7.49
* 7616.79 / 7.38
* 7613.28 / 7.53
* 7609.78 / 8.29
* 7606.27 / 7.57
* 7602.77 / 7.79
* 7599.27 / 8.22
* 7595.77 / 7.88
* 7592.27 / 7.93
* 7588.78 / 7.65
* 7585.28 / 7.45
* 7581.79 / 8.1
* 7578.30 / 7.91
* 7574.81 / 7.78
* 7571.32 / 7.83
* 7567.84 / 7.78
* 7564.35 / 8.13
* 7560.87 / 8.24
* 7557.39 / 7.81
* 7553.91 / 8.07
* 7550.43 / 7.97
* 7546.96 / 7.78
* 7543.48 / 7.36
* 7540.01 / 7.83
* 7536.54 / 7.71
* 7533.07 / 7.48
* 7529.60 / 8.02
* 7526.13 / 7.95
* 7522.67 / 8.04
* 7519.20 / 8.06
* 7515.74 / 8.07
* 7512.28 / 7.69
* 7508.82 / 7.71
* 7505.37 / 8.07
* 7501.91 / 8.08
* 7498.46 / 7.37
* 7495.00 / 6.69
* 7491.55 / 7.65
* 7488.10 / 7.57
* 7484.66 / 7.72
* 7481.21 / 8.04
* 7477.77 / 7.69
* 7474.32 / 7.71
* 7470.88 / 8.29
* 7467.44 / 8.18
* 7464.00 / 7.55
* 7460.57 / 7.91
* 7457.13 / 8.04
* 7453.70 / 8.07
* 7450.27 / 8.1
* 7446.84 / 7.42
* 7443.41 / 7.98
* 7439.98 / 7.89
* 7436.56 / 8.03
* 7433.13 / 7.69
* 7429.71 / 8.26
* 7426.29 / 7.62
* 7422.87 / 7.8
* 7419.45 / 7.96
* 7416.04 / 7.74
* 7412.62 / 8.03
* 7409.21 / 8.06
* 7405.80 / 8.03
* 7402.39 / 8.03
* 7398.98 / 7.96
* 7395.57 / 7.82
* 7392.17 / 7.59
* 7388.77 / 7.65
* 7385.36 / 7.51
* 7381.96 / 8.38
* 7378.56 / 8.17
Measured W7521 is 1.45 angstrom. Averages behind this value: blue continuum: 7.88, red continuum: 7.96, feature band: 7.75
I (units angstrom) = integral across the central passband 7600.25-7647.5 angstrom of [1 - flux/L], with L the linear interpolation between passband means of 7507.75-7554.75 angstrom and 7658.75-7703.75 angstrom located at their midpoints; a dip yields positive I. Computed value -1.2 angstrom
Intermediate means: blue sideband 7.84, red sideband 7.53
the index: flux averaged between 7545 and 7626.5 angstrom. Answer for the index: 7.84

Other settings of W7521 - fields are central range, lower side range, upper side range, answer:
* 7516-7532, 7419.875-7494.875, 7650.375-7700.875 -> -0.50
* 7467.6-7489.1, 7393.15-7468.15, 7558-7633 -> 0.05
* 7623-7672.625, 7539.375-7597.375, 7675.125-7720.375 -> -0.27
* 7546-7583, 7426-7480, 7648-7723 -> -1.05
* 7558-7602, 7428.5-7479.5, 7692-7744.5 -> -1.03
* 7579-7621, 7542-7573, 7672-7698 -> 0.18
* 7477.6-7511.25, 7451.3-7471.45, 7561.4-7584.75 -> 1.32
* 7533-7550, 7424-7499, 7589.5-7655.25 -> 0.32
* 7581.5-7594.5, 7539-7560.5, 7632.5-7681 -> 0.03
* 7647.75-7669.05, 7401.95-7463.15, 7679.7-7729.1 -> 0.52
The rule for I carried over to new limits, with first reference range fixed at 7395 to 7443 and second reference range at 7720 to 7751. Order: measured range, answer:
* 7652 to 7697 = 0.2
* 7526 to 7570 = -0.6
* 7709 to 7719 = 0.3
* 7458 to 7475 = -0.2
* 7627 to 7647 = -1.0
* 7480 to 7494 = 0.3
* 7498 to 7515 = 0.0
